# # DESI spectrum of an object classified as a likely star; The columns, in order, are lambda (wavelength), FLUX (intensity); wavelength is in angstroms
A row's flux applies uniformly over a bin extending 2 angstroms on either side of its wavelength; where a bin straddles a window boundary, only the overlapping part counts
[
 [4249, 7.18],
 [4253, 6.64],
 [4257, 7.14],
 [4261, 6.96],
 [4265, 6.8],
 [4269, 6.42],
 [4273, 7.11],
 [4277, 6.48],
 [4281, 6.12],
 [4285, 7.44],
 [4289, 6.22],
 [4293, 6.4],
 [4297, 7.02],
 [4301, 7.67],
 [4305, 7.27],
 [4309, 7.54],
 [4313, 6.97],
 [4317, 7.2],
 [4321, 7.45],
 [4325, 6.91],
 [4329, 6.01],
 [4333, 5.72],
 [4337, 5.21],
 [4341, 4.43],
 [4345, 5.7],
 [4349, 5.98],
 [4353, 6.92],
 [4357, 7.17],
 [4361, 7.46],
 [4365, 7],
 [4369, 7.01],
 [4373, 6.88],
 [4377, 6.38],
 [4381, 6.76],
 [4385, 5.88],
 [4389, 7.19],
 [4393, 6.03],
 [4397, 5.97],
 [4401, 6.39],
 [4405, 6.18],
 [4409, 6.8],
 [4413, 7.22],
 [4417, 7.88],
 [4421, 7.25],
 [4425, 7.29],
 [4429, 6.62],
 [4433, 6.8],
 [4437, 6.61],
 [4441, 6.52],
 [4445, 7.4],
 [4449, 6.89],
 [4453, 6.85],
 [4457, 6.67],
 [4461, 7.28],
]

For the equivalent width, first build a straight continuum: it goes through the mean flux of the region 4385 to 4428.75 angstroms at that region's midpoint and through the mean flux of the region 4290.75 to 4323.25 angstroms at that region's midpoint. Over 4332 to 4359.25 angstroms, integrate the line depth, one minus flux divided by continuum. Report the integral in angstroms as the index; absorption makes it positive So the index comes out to 4.35 angstroms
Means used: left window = 7.18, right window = 6.77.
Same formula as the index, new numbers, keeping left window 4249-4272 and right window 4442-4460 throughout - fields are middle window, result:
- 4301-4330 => -1.1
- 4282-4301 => 0.1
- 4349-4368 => -0.3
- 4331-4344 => 3.2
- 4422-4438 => 0.1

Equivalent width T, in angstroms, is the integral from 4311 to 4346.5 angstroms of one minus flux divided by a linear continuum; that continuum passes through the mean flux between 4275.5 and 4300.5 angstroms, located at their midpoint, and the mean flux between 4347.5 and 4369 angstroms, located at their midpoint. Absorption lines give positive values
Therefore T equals 3.3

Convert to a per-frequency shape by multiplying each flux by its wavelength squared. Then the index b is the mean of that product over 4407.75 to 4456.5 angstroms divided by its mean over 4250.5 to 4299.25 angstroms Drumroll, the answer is 1.12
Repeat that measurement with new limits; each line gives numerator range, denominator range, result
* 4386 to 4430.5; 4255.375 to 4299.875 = 1.07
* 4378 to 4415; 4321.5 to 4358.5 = 1.10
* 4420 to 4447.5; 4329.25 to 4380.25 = 1.13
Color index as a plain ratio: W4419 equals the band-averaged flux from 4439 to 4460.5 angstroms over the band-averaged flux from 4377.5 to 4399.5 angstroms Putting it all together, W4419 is 1.1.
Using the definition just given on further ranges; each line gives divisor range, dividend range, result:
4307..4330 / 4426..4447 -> 0.97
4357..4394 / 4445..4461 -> 1.02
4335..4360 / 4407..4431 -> 1.20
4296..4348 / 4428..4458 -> 1.04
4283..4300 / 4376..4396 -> 0.94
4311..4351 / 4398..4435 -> 1.12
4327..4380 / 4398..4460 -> 1.09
